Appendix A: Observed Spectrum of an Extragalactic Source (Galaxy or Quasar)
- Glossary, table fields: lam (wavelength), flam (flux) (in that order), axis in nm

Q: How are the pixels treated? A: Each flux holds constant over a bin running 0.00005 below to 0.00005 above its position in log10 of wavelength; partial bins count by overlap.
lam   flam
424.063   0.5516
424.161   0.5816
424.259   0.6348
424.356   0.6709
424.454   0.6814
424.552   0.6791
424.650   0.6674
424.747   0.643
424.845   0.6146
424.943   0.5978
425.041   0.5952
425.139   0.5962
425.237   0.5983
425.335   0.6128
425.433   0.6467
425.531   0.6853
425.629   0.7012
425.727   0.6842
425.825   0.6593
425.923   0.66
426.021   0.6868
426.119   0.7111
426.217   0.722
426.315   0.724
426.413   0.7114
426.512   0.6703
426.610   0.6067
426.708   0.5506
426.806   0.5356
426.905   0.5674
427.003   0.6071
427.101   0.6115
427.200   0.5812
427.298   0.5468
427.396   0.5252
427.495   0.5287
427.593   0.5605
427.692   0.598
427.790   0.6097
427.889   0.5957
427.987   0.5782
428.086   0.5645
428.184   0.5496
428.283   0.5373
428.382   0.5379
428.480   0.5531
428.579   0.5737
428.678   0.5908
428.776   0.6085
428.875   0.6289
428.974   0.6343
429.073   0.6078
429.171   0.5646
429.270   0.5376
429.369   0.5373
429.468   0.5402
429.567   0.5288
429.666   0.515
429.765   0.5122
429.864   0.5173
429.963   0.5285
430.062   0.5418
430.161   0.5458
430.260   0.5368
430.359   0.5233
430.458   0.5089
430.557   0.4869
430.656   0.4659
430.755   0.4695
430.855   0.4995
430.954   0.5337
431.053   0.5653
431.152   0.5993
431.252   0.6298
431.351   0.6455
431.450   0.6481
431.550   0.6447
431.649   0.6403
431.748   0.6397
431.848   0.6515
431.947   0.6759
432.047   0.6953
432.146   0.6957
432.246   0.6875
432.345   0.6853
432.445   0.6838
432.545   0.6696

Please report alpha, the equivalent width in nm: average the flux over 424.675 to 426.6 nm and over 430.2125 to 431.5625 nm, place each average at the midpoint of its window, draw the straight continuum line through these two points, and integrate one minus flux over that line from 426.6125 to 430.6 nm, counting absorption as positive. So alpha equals 0.26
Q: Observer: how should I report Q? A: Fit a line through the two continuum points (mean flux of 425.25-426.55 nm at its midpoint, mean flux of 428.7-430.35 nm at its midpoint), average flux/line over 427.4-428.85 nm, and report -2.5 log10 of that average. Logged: 0.061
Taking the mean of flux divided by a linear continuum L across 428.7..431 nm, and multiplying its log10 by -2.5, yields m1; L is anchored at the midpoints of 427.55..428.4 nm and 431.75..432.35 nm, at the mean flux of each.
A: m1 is 0.15 mag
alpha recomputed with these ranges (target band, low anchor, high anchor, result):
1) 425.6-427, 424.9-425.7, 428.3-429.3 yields -0.083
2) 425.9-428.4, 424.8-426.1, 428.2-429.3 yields 0.032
